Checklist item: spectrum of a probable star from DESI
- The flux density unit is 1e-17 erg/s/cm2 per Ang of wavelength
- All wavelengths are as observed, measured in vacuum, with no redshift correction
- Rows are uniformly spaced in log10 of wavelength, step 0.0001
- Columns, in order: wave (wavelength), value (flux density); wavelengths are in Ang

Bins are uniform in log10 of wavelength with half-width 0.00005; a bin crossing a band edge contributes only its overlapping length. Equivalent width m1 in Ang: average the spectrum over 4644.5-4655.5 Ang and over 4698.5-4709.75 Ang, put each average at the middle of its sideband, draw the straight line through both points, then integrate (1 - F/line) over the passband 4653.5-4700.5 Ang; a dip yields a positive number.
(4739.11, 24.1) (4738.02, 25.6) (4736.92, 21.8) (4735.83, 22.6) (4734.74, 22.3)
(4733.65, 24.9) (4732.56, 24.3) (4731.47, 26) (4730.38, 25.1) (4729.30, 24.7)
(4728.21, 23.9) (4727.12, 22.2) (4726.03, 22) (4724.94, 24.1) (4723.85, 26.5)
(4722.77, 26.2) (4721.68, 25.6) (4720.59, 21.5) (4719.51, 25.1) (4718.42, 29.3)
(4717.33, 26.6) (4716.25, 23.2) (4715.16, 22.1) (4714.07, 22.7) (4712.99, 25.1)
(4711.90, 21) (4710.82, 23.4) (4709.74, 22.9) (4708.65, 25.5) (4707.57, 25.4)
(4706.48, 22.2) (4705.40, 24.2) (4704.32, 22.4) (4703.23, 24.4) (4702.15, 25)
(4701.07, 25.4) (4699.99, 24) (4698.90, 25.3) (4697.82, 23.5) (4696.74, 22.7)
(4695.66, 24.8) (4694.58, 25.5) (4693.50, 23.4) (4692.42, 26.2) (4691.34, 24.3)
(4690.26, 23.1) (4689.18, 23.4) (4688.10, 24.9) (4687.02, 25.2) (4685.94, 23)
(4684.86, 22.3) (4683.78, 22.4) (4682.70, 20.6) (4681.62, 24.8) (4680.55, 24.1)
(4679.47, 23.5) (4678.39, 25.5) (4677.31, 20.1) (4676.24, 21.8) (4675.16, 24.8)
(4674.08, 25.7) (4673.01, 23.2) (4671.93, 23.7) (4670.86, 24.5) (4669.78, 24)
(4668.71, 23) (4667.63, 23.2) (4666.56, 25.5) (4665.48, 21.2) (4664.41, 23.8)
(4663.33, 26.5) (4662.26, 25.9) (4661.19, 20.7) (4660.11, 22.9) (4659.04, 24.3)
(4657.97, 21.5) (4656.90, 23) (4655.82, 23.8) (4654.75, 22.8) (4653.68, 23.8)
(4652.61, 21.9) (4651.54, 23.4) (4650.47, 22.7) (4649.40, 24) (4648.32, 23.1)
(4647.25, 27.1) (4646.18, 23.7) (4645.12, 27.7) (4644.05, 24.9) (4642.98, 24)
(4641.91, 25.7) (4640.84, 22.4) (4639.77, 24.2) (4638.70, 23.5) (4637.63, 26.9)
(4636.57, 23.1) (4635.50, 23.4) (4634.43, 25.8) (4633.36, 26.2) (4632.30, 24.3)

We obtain 0.92 Ang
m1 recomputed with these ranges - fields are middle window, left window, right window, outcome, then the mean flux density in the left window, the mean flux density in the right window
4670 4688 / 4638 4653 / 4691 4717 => 0.4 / 24.2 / 24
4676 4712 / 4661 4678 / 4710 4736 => 0.2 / 23.7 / 24.2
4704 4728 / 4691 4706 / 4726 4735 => 0.2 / 24.4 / 24.1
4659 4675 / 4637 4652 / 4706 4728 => 0.3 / 24.5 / 24.1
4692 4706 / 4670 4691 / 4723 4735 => -0.3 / 23.5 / 24.3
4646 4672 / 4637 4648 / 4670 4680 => 0.7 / 25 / 23.6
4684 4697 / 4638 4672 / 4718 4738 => 0.0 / 23.8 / 24.3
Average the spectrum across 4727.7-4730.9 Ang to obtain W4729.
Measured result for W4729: 24.6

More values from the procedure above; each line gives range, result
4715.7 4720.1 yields 26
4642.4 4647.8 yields 25.5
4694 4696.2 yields 25.1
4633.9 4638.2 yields 24.8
